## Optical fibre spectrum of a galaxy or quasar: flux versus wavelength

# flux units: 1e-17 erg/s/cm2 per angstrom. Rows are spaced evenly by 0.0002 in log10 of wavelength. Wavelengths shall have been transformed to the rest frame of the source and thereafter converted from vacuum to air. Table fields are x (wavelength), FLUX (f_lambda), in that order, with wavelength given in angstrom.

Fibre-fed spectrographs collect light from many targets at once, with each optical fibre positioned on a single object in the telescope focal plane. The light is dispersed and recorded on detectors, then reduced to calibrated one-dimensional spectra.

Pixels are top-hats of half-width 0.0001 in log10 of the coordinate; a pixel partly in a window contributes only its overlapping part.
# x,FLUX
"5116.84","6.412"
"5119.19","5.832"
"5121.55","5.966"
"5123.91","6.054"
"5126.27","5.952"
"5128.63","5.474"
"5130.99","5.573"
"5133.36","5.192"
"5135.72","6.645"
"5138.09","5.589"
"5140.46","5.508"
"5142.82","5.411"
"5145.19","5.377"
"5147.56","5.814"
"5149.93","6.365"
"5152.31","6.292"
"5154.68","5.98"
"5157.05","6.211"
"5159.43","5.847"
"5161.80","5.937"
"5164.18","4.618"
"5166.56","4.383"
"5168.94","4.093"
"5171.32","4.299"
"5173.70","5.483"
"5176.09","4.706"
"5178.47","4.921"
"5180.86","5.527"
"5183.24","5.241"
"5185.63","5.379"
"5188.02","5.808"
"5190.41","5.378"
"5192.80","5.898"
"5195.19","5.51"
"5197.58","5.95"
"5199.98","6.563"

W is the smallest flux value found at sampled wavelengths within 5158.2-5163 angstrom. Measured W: 5.847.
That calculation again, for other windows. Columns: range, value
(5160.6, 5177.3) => 4.093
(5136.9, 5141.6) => 5.508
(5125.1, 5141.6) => 5.192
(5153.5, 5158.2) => 5.98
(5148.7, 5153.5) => 6.292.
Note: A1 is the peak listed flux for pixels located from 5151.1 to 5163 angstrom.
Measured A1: 6.292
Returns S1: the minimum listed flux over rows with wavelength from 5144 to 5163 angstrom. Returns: 5.377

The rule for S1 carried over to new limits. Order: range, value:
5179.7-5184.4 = 5.241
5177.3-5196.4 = 4.921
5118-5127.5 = 5.832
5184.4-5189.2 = 5.379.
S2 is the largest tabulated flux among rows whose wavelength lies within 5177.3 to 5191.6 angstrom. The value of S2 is 5.808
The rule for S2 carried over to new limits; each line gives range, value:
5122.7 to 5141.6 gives 6.645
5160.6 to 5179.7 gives 5.937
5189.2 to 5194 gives 5.898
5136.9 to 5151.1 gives 6.365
